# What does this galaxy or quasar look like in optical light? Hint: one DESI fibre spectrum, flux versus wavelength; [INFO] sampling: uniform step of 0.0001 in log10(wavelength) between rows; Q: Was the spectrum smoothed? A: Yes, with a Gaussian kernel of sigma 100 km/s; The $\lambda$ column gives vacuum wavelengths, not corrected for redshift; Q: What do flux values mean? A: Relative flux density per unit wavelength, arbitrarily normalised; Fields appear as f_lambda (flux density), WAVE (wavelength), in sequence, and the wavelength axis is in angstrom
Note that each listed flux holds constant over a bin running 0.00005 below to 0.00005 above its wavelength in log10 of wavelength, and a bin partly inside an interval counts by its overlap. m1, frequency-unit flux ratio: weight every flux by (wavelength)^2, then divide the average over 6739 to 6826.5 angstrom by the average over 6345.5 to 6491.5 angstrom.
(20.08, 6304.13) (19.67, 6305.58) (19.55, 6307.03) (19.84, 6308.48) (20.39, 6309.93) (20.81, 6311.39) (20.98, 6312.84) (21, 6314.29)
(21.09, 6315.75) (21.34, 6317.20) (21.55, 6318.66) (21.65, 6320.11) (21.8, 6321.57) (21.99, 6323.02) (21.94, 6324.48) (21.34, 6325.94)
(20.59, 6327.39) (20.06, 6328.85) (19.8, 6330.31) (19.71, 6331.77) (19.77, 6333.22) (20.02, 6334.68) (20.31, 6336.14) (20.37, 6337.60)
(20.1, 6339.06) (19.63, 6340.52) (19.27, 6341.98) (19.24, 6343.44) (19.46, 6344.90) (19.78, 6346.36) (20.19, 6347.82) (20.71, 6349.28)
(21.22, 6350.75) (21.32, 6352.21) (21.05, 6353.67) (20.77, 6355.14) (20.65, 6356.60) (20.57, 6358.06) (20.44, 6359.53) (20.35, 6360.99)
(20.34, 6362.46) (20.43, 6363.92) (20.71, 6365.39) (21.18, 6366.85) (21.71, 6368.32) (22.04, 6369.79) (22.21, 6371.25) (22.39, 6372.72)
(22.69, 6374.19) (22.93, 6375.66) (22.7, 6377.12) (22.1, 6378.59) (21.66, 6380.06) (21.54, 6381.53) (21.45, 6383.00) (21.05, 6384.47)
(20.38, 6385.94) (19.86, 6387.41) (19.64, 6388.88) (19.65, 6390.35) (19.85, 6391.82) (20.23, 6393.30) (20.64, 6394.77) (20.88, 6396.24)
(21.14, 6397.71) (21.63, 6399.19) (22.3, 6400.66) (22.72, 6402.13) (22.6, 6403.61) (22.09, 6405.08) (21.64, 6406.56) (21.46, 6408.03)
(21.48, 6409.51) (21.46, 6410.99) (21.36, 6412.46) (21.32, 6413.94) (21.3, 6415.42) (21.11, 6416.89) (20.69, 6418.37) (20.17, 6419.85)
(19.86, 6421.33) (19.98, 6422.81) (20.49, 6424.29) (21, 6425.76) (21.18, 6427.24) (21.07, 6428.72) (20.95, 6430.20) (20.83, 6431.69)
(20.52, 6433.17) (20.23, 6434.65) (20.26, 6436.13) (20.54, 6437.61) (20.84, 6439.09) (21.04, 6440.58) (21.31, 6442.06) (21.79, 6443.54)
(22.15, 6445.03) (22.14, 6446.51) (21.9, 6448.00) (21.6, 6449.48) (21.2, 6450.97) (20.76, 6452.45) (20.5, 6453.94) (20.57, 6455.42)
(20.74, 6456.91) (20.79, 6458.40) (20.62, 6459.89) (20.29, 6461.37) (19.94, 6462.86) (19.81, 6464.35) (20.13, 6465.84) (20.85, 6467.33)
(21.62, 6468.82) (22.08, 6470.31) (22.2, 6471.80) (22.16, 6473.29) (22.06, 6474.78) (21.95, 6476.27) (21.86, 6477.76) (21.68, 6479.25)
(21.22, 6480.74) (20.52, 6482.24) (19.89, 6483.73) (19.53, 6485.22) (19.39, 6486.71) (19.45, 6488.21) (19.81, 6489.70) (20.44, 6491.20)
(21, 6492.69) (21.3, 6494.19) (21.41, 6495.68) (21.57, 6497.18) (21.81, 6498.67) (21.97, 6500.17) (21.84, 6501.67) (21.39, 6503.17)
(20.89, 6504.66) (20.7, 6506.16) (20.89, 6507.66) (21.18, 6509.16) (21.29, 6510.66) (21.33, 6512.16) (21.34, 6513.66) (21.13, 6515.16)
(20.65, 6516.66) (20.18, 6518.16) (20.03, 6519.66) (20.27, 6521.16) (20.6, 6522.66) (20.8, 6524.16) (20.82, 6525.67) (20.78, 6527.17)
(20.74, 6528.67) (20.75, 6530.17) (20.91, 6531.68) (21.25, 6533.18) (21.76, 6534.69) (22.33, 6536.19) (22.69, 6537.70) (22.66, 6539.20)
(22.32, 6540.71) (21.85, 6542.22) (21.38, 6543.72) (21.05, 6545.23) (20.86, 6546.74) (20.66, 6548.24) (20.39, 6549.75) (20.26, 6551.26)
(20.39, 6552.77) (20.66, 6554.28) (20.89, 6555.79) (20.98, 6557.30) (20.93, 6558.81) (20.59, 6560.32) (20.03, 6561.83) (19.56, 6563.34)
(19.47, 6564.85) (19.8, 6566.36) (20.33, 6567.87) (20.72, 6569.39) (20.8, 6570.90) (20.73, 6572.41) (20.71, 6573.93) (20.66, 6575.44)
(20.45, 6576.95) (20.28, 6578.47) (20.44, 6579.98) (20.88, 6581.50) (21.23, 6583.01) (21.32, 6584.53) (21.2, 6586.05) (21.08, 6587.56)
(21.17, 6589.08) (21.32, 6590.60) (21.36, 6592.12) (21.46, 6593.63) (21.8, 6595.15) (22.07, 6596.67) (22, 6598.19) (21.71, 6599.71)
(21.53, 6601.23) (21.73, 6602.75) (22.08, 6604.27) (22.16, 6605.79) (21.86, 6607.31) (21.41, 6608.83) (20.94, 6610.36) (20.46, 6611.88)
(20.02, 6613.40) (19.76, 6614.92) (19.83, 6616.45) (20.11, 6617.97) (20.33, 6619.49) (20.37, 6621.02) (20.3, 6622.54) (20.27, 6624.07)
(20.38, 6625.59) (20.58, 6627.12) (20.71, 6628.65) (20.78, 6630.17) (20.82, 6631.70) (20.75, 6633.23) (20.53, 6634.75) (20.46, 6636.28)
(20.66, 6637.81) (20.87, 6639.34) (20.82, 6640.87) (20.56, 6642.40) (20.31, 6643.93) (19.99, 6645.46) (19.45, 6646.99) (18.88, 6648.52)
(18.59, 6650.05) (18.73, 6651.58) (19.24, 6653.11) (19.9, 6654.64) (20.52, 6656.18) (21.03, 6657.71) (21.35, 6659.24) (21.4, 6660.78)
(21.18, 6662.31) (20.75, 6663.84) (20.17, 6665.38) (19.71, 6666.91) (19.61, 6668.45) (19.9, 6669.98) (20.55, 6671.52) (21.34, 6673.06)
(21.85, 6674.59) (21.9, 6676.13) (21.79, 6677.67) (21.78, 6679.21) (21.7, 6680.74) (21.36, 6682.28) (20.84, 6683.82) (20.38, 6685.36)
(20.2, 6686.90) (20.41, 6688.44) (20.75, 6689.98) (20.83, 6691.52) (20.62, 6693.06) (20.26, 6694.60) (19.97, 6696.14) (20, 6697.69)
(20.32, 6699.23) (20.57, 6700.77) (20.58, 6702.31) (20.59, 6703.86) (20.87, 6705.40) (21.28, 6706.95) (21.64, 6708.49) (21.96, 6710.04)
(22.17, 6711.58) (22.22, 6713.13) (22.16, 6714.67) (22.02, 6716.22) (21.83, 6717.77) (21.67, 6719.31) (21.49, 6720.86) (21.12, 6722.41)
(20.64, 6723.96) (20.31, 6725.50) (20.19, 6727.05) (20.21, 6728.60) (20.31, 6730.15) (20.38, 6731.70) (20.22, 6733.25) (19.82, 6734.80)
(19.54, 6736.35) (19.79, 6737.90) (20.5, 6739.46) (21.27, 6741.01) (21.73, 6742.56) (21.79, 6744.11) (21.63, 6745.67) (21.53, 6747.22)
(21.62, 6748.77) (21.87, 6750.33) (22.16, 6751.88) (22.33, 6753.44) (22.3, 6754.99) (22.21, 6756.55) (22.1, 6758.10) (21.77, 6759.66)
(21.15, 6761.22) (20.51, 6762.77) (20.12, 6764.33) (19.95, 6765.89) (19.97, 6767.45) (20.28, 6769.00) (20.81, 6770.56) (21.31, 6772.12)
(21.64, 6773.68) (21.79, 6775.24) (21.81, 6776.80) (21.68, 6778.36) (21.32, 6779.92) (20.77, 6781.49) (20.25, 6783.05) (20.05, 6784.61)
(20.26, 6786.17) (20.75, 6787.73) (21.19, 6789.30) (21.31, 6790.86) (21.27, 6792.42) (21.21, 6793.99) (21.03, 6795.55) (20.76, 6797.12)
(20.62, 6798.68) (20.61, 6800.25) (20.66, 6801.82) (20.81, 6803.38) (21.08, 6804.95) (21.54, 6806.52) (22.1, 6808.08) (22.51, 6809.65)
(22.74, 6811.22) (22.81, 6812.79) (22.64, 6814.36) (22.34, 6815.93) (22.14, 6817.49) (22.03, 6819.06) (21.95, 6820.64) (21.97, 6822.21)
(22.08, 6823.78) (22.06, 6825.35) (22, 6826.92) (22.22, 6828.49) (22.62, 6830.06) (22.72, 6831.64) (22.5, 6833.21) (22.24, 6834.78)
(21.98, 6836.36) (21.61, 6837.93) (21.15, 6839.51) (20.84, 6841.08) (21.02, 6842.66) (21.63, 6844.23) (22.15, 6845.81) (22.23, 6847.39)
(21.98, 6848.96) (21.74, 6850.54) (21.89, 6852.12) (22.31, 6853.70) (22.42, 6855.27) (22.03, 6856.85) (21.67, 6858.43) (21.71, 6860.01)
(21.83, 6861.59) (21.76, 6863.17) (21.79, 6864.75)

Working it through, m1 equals 1.1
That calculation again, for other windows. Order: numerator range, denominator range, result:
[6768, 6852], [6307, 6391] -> 1.19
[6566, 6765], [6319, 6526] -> 1.07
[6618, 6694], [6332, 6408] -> 1.07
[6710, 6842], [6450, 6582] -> 1.11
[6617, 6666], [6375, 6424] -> 1.03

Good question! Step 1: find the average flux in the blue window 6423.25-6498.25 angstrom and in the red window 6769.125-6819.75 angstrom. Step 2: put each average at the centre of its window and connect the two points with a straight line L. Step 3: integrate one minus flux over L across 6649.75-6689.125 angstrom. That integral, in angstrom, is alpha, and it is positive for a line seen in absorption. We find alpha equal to 1.0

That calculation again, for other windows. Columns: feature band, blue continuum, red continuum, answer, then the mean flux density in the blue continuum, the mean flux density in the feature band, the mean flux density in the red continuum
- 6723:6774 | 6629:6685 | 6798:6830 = 0.9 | 20.6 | 21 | 21.9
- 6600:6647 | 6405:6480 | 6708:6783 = 1.0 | 21.1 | 20.7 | 21.2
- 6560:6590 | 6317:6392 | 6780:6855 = 0.9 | 20.8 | 20.6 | 21.6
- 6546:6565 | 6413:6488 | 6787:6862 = 0.6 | 20.9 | 20.5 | 21.8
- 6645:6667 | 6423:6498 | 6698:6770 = 1.0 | 20.9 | 20.1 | 21.1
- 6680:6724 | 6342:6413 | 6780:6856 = 0.9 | 21.1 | 21.1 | 21.6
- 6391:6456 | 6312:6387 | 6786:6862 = -0.2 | 20.9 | 21.1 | 21.7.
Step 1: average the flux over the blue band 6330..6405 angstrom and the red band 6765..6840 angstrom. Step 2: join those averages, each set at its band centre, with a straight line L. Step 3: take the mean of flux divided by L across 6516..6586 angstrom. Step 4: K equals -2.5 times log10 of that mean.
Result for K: 0.02 mag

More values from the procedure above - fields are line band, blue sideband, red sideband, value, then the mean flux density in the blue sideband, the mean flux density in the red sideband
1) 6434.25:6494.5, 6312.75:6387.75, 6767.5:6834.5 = 0.01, 20.9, 21.5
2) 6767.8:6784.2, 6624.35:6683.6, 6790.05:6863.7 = 0.02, 20.6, 21.8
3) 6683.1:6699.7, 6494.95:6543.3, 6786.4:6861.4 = 0.06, 21.3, 21.8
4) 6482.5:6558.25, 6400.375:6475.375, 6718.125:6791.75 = 0.01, 21.1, 21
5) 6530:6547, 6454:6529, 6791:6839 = -0.03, 20.9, 21.8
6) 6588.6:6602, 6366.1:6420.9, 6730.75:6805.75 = -0.02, 21.4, 21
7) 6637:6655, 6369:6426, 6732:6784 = 0.07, 21.3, 21.1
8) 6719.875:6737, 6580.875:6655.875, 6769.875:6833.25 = 0.04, 20.7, 21.6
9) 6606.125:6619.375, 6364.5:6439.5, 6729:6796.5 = 0.03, 21.2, 21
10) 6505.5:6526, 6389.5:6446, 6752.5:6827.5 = 0.02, 21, 21.4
